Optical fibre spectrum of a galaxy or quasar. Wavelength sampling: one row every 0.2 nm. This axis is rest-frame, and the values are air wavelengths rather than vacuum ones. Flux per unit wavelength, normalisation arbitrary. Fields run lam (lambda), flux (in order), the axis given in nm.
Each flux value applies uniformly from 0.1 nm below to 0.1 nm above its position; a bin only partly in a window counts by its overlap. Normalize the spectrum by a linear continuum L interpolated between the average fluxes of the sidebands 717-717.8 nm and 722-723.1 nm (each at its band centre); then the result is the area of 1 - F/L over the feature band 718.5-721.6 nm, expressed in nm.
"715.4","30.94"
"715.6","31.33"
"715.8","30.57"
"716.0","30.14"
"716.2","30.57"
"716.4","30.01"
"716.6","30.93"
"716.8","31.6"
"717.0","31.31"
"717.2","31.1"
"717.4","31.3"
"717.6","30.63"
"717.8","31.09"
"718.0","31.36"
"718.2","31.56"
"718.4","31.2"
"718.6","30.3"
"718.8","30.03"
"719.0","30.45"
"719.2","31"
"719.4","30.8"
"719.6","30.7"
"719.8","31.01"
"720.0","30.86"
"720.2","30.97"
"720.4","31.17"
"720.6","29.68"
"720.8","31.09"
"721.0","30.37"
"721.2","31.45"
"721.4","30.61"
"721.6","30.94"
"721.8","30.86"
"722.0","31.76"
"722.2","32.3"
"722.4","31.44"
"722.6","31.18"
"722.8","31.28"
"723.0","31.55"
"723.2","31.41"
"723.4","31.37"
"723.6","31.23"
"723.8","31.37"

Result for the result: 0.061 nm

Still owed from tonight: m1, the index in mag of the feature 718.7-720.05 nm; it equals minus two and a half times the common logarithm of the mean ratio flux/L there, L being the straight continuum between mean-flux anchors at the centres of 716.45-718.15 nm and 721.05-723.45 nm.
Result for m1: 0.02 mag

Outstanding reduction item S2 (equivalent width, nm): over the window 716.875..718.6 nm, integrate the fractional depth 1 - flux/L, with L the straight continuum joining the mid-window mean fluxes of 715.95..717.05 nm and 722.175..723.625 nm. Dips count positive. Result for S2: -0.01 nm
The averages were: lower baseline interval 30.8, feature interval 31.1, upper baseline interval 31.4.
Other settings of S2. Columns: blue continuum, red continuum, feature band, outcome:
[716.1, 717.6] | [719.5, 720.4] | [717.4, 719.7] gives 0.01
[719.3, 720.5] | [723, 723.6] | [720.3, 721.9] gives 0.02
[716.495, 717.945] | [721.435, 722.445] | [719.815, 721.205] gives 0.02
